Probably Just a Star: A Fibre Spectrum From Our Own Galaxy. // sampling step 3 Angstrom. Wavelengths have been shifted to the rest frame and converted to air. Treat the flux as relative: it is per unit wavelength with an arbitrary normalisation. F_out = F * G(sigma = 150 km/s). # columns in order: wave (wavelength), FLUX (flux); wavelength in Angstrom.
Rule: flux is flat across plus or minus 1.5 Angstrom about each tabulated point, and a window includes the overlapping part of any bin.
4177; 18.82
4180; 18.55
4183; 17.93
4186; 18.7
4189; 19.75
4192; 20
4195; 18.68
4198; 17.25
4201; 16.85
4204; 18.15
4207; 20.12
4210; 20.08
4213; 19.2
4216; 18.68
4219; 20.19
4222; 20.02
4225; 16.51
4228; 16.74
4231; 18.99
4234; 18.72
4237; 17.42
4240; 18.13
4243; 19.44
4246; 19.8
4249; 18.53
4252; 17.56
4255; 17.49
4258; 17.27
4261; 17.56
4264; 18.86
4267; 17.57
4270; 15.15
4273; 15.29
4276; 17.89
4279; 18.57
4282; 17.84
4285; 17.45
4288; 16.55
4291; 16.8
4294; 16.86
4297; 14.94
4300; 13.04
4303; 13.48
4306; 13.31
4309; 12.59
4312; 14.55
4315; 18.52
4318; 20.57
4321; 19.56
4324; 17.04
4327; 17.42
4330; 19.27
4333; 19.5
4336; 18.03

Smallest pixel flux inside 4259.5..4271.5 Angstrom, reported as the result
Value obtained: 15.15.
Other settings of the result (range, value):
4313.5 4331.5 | 17.04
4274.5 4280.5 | 17.89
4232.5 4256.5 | 17.42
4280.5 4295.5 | 16.55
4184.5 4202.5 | 16.85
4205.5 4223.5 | 18.68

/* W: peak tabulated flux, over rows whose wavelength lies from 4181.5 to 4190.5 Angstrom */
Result 19.75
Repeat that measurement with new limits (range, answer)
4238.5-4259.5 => 19.8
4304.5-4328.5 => 20.57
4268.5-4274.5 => 15.29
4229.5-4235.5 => 18.99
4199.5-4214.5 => 20.12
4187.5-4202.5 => 20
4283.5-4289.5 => 17.45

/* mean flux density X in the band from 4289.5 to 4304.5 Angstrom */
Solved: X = 15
